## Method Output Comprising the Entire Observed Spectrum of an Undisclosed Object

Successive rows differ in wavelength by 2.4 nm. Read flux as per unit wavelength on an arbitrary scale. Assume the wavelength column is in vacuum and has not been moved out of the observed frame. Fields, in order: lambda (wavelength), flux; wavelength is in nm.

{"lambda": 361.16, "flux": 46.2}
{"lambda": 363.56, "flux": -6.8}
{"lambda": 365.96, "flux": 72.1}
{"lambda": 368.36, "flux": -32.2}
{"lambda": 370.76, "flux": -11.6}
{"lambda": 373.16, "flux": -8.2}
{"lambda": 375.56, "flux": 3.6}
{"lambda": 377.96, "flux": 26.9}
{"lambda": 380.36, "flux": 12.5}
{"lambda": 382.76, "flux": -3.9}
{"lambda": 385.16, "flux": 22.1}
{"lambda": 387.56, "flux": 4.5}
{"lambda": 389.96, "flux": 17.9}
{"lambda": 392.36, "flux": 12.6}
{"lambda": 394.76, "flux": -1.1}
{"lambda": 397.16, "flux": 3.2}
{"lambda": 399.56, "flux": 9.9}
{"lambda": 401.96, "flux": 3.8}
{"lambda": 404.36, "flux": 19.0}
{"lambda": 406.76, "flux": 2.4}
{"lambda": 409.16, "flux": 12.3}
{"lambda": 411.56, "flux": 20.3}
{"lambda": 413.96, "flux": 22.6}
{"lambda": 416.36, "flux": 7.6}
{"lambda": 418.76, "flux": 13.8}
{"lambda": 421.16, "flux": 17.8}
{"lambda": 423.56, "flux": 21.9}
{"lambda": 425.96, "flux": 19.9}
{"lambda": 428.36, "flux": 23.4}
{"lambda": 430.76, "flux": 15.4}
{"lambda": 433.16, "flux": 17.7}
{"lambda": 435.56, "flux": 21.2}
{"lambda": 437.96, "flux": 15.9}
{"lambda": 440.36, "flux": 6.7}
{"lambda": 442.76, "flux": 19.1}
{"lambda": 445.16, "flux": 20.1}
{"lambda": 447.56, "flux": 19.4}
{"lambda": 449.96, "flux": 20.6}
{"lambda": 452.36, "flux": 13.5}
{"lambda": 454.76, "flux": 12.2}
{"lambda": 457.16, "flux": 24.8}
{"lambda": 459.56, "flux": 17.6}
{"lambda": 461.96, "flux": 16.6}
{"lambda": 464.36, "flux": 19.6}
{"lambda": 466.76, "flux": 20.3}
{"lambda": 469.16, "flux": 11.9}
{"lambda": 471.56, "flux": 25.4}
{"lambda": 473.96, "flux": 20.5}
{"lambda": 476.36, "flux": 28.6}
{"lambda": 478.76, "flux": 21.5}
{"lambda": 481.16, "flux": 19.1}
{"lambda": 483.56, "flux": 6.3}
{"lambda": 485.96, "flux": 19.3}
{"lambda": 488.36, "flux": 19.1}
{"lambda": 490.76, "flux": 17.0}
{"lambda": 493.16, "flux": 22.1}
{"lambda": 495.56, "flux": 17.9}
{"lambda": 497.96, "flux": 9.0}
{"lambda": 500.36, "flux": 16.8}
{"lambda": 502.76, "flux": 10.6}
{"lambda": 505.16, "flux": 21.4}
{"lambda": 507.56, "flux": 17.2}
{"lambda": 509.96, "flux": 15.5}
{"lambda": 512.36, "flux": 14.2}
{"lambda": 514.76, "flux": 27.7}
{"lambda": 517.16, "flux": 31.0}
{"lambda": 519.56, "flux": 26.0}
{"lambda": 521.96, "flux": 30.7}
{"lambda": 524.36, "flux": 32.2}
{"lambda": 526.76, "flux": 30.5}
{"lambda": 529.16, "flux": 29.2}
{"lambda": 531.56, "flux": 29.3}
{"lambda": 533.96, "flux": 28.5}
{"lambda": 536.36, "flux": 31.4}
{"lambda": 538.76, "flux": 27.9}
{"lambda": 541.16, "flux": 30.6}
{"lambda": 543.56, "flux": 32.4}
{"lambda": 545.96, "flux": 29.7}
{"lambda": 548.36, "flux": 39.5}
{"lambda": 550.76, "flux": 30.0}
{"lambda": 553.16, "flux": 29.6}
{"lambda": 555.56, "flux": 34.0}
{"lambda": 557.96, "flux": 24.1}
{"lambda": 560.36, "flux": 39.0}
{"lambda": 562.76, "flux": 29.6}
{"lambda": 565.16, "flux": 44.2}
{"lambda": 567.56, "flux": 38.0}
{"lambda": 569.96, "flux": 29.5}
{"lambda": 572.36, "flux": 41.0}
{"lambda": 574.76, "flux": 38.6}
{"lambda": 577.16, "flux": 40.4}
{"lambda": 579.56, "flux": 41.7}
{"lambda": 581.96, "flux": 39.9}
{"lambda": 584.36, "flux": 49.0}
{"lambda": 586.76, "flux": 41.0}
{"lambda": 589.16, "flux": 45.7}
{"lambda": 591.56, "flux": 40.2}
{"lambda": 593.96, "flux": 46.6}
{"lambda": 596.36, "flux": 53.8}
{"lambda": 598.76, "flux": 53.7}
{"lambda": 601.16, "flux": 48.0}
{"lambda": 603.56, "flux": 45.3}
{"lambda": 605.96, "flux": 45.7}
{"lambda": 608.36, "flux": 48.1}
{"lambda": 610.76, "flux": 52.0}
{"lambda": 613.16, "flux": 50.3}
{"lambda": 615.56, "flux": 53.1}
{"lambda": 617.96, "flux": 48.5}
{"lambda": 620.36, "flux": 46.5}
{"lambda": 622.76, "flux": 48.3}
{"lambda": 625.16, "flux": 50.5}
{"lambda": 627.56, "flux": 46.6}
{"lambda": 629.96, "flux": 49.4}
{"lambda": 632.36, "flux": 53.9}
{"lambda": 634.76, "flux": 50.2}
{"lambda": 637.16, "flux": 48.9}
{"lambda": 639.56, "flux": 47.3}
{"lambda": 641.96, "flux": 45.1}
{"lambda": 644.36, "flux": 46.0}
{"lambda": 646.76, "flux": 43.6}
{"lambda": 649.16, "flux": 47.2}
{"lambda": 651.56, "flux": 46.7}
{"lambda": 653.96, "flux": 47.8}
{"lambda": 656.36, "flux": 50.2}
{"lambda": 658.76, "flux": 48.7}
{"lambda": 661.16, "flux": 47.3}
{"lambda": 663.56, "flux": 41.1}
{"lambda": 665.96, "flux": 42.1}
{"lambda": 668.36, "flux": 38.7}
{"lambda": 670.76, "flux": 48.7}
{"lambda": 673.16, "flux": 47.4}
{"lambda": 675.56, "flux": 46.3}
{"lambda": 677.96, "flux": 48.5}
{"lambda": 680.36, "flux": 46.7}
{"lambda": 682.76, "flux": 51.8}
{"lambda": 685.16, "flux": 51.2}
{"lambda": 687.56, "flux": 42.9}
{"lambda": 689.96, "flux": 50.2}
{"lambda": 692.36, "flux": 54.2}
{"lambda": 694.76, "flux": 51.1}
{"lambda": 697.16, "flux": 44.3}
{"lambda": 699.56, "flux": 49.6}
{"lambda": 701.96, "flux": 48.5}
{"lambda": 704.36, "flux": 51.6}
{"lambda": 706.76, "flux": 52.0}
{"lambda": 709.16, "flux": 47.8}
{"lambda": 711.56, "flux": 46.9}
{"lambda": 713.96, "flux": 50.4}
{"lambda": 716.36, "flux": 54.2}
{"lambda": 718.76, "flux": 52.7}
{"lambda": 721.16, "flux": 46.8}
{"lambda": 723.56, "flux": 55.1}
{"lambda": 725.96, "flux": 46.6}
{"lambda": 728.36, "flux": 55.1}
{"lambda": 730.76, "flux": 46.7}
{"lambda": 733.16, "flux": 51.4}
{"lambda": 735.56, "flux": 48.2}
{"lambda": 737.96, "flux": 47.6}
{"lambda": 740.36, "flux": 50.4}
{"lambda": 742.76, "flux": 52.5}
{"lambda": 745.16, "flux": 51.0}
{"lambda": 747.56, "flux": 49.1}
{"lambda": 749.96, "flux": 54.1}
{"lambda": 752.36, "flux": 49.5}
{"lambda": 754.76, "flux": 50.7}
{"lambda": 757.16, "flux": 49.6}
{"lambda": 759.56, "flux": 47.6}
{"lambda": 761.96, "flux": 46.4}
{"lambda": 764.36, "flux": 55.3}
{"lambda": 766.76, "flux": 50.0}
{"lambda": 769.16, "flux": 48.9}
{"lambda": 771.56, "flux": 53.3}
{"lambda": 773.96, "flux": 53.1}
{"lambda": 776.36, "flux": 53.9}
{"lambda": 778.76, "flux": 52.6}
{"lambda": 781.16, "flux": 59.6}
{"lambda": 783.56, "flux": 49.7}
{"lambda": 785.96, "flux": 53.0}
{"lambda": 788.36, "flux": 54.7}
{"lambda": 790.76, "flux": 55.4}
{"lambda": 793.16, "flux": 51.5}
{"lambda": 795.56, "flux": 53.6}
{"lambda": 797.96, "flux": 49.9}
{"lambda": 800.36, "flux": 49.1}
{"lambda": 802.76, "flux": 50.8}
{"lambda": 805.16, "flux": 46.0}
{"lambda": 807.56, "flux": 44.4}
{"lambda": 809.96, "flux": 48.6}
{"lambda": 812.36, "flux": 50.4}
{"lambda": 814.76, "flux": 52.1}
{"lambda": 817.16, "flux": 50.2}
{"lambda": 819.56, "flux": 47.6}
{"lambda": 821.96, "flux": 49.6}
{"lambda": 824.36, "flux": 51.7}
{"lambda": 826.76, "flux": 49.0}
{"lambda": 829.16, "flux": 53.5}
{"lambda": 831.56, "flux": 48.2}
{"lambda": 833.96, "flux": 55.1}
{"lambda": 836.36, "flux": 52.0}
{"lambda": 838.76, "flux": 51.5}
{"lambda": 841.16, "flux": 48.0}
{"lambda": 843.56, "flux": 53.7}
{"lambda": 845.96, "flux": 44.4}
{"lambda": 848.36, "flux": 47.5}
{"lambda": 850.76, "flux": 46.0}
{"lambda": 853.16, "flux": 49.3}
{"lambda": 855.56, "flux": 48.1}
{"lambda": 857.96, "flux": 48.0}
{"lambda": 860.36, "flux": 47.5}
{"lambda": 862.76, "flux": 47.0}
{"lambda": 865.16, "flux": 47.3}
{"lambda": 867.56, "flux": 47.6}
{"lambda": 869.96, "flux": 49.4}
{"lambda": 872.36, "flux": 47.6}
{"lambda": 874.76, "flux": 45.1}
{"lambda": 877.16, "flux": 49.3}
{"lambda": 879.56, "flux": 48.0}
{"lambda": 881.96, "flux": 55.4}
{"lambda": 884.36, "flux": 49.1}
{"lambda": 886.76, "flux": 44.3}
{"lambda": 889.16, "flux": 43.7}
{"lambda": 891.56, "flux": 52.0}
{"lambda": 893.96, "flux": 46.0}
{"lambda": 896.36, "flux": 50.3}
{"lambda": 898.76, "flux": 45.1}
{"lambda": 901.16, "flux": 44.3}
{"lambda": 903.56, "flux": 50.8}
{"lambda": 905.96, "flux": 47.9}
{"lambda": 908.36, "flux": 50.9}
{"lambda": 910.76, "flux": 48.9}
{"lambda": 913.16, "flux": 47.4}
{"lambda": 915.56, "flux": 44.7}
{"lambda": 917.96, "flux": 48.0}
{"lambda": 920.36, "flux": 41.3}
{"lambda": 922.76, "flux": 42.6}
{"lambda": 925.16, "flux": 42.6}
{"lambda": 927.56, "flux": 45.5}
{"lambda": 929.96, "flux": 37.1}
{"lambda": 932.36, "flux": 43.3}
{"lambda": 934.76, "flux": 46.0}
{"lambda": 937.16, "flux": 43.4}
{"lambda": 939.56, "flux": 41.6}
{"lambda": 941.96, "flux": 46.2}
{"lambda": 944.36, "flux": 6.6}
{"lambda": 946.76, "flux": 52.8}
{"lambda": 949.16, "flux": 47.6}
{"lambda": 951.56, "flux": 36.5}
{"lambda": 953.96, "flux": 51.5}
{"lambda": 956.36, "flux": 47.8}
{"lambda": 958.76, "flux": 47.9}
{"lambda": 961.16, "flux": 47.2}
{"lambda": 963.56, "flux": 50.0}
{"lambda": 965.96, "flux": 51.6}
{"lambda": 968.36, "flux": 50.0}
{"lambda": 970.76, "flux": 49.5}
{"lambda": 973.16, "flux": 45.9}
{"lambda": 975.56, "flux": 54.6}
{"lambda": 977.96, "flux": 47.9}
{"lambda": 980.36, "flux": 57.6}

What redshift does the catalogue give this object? 0.291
